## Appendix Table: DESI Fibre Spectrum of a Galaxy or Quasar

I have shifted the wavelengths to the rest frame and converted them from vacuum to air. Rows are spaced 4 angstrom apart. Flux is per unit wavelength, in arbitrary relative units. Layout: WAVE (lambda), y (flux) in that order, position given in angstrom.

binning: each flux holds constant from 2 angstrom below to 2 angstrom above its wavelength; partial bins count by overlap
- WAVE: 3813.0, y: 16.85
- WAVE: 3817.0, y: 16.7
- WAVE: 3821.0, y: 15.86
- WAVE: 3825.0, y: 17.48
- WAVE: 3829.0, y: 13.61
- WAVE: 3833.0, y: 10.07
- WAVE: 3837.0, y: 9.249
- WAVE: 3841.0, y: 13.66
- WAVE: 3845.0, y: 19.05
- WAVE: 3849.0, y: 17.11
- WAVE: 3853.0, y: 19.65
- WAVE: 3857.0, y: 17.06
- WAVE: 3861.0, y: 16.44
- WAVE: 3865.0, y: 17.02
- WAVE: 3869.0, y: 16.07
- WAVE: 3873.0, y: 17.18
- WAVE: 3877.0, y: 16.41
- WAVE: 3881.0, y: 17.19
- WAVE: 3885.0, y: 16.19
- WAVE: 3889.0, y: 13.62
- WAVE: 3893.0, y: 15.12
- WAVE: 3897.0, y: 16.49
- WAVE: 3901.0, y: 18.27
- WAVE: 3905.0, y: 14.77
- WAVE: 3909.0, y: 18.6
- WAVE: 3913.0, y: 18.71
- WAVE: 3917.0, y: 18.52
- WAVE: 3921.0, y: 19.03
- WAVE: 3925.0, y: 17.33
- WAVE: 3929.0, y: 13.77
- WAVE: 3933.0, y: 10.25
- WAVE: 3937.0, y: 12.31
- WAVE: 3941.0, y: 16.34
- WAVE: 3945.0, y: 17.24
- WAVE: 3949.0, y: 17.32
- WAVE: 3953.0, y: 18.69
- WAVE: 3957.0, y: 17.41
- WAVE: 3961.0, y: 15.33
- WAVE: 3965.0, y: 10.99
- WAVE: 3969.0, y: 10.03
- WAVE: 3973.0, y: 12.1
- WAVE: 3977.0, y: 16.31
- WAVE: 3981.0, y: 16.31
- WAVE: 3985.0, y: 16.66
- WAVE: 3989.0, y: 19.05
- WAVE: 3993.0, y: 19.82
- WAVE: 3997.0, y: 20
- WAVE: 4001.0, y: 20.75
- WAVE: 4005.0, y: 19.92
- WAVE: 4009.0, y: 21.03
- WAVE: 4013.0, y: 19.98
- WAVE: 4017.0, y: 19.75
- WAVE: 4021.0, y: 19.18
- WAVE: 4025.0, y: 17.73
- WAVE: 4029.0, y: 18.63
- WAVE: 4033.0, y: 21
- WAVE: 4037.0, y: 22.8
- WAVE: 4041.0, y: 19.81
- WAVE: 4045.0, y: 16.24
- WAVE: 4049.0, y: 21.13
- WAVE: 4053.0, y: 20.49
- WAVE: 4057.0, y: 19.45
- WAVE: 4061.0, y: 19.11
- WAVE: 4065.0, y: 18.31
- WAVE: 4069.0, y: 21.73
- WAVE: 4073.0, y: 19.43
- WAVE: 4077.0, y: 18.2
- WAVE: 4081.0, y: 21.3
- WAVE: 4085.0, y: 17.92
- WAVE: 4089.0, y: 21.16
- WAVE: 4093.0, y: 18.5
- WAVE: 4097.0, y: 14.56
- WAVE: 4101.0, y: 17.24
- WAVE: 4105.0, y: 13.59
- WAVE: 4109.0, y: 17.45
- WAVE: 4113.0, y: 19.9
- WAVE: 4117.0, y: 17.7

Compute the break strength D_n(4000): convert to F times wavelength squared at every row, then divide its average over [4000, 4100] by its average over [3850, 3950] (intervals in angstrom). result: 1.3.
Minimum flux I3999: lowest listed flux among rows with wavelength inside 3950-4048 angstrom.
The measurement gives 10.03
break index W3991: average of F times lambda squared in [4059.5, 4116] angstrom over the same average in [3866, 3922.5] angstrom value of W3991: 1.2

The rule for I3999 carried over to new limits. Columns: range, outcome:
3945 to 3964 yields 15.33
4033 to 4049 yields 16.24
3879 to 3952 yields 10.25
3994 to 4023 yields 19.18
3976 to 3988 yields 16.31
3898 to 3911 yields 14.77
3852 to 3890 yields 13.62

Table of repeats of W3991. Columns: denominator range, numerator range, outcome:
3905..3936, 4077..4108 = 1.18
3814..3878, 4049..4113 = 1.33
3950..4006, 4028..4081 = 1.24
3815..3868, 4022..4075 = 1.40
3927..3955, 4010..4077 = 1.37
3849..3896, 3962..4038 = 1.16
